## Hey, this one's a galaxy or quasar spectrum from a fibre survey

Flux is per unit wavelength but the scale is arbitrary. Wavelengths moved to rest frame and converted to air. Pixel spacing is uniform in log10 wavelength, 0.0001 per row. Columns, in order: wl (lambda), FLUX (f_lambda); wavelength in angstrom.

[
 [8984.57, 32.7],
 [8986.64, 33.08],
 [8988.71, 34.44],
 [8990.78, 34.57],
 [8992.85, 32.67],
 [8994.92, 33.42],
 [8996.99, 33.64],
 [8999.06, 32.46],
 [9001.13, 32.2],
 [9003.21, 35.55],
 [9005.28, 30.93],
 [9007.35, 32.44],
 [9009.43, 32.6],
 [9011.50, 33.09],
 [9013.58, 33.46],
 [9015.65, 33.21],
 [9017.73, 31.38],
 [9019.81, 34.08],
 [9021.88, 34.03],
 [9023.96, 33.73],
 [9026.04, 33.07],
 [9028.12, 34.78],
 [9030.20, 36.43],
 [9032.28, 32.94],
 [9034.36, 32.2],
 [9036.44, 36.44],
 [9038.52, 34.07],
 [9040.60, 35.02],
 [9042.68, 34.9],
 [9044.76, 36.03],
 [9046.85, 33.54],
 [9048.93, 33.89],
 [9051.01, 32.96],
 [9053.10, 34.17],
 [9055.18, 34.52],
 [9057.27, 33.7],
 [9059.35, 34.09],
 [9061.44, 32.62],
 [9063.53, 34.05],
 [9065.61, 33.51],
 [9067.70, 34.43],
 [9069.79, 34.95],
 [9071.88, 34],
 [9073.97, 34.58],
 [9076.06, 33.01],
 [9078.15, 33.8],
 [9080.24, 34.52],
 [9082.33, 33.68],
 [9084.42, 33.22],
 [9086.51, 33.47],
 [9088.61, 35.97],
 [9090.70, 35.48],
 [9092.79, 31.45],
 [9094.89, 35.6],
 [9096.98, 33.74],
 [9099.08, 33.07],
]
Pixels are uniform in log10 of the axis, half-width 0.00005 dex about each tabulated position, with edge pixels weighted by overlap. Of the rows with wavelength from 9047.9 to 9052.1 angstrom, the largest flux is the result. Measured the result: 33.89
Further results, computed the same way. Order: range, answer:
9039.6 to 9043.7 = 35.02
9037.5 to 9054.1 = 36.03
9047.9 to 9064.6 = 34.52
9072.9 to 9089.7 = 35.97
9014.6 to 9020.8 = 34.08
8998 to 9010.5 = 35.55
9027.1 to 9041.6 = 36.44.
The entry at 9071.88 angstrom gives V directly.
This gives 34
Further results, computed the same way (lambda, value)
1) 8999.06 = 32.46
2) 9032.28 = 32.94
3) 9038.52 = 34.07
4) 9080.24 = 34.52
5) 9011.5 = 33.09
